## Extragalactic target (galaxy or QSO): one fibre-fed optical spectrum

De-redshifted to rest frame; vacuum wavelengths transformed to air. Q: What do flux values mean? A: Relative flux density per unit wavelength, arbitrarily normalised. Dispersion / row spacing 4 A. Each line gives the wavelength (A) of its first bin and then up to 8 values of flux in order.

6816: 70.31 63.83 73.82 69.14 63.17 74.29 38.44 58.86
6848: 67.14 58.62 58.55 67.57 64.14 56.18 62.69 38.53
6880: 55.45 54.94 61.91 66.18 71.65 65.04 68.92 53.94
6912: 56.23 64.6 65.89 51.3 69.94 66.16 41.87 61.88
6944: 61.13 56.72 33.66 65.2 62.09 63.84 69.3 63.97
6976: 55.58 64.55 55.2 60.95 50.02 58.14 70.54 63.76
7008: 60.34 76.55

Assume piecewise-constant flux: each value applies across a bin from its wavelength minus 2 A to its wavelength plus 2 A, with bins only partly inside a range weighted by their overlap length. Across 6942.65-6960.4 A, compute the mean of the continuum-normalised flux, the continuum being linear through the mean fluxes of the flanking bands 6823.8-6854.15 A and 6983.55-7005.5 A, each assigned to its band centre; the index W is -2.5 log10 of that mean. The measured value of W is 0.11 mag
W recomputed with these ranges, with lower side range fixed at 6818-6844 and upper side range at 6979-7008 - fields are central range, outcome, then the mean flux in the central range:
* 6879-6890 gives 0.09 mag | 57.6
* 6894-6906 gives -0.11 mag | 68.5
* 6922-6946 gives 0.05 mag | 58.7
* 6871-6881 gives 0.22 mag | 50.9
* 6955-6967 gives -0.05 mag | 64.1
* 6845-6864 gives 0.00 mag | 62.9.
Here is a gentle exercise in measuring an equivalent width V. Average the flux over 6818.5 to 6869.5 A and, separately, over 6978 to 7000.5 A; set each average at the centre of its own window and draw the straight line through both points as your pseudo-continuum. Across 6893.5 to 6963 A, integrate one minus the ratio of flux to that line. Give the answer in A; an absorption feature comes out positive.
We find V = 0.9 A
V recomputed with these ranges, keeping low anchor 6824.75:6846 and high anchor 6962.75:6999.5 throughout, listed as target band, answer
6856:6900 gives 0.8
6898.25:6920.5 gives -0.4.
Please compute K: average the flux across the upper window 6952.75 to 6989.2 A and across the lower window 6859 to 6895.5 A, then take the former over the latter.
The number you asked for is 1.0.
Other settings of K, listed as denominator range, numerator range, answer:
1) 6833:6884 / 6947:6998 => 1.00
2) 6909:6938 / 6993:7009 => 1.06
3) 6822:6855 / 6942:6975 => 0.95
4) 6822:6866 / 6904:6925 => 0.95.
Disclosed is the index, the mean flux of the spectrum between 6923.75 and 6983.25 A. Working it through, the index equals 59.3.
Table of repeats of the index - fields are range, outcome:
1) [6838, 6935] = 59.9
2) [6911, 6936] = 61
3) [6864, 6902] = 59.4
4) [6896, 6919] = 62.8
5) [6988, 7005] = 60.5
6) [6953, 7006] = 61.2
